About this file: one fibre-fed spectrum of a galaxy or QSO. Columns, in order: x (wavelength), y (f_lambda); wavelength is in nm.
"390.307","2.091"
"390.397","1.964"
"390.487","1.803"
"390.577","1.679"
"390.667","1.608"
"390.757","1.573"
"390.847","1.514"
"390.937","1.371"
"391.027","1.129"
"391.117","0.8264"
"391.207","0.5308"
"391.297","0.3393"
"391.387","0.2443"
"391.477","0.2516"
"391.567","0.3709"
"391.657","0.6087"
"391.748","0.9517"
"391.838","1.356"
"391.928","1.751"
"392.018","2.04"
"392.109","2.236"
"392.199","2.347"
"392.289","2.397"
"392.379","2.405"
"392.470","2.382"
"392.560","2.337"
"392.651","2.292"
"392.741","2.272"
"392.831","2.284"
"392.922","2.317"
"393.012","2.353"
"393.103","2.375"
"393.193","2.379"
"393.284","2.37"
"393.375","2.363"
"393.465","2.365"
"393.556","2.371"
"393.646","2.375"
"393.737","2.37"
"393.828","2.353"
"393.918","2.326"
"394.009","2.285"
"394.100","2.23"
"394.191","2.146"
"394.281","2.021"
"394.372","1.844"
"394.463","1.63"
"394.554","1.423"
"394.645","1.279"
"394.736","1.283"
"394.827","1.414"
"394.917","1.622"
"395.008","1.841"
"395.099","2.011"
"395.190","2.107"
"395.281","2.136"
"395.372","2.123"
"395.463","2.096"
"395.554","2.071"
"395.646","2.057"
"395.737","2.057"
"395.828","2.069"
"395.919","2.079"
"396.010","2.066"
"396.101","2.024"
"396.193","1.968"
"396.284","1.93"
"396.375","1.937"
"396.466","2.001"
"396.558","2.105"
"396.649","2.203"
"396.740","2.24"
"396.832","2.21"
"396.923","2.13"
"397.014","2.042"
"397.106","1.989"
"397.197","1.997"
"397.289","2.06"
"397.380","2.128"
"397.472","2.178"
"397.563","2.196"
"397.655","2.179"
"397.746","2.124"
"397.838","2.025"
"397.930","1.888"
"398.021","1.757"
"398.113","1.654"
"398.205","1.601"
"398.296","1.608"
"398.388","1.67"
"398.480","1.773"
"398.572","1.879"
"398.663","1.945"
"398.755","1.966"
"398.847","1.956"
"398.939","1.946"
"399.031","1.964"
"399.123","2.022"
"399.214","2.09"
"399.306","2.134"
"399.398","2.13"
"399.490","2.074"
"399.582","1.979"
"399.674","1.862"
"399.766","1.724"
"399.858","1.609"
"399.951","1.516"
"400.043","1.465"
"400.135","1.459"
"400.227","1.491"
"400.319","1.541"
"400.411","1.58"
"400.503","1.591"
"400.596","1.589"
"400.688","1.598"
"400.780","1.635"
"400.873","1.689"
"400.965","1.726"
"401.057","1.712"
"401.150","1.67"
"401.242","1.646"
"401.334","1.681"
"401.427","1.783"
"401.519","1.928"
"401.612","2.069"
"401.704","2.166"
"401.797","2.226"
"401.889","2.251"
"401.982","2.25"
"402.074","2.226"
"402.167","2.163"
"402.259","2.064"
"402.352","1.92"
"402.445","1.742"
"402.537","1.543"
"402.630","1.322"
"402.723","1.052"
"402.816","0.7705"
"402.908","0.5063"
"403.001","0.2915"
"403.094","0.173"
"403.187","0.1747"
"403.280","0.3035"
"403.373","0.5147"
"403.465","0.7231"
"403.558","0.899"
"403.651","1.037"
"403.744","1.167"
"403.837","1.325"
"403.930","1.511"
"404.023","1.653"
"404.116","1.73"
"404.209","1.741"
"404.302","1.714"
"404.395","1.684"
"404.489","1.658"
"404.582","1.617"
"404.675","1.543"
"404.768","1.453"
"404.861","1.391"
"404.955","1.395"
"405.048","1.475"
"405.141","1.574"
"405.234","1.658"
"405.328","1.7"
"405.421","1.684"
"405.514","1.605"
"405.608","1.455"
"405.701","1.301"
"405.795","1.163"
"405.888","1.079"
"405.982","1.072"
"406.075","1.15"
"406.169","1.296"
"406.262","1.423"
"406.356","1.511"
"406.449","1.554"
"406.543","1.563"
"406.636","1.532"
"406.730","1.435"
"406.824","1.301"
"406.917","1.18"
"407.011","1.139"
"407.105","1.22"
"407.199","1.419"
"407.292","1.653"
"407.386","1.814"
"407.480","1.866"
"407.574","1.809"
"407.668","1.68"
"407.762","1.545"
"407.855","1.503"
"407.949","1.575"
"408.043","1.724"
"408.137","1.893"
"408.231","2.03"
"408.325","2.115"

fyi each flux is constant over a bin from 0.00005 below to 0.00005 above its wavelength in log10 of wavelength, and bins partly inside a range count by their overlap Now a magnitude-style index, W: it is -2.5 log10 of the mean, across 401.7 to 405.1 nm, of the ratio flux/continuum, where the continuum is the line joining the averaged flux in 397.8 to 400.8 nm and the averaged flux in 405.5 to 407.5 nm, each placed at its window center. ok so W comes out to 0.13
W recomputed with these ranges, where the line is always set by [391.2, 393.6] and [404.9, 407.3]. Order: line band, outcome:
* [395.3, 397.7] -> -0.23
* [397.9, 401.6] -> -0.11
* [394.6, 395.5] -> -0.04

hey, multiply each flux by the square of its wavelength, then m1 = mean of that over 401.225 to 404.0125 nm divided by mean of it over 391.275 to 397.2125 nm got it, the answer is 0.74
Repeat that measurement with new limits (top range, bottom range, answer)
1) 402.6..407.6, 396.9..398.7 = 0.69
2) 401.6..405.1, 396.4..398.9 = 0.73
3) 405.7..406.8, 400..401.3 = 0.86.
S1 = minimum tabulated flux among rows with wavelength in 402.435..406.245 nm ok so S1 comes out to 0.173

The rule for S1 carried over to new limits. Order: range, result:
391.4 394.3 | 0.2516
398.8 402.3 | 1.459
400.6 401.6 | 1.598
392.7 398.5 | 1.279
